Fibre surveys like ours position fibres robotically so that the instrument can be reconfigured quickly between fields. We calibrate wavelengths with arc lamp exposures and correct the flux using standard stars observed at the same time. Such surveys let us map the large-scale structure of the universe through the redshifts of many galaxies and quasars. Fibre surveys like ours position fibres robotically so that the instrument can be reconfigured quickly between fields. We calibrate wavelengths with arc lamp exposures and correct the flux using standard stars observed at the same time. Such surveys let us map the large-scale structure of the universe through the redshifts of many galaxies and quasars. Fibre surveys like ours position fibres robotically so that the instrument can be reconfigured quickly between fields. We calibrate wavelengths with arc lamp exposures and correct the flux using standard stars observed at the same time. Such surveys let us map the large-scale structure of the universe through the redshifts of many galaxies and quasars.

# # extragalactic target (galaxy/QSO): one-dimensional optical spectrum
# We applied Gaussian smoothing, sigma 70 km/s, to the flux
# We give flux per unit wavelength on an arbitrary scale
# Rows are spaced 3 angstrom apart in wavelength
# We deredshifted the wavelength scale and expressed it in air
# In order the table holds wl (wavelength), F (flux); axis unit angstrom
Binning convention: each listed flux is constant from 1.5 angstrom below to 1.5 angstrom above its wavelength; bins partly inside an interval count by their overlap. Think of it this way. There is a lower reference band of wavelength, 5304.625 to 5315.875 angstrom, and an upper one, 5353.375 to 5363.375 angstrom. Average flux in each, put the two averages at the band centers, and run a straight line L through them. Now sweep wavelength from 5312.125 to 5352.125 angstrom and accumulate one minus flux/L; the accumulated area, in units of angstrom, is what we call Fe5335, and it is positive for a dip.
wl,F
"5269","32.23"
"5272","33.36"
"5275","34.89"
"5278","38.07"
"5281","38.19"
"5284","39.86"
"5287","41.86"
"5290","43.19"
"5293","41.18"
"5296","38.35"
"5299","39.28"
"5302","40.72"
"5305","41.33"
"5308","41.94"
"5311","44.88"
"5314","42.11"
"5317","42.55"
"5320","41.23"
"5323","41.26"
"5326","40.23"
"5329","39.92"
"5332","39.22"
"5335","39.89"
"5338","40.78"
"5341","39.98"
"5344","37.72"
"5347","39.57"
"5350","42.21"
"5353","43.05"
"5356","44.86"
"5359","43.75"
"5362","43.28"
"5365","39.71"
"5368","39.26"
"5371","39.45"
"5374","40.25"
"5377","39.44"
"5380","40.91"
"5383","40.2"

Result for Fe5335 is 2.4 angstrom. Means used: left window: 42.7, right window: 43.9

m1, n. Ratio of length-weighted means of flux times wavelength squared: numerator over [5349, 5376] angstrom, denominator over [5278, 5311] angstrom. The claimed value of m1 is 1.05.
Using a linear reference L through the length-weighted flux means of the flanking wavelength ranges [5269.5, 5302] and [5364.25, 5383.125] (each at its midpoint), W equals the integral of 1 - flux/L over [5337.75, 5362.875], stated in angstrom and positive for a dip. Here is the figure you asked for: -1.4 angstrom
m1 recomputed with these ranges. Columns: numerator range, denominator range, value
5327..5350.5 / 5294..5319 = 0.97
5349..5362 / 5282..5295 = 1.08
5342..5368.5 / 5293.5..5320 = 1.02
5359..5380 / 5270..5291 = 1.10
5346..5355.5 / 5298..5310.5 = 1.04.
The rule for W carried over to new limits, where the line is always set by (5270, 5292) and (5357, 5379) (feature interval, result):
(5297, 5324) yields -1.7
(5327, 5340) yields 0.0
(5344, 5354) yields -0.2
